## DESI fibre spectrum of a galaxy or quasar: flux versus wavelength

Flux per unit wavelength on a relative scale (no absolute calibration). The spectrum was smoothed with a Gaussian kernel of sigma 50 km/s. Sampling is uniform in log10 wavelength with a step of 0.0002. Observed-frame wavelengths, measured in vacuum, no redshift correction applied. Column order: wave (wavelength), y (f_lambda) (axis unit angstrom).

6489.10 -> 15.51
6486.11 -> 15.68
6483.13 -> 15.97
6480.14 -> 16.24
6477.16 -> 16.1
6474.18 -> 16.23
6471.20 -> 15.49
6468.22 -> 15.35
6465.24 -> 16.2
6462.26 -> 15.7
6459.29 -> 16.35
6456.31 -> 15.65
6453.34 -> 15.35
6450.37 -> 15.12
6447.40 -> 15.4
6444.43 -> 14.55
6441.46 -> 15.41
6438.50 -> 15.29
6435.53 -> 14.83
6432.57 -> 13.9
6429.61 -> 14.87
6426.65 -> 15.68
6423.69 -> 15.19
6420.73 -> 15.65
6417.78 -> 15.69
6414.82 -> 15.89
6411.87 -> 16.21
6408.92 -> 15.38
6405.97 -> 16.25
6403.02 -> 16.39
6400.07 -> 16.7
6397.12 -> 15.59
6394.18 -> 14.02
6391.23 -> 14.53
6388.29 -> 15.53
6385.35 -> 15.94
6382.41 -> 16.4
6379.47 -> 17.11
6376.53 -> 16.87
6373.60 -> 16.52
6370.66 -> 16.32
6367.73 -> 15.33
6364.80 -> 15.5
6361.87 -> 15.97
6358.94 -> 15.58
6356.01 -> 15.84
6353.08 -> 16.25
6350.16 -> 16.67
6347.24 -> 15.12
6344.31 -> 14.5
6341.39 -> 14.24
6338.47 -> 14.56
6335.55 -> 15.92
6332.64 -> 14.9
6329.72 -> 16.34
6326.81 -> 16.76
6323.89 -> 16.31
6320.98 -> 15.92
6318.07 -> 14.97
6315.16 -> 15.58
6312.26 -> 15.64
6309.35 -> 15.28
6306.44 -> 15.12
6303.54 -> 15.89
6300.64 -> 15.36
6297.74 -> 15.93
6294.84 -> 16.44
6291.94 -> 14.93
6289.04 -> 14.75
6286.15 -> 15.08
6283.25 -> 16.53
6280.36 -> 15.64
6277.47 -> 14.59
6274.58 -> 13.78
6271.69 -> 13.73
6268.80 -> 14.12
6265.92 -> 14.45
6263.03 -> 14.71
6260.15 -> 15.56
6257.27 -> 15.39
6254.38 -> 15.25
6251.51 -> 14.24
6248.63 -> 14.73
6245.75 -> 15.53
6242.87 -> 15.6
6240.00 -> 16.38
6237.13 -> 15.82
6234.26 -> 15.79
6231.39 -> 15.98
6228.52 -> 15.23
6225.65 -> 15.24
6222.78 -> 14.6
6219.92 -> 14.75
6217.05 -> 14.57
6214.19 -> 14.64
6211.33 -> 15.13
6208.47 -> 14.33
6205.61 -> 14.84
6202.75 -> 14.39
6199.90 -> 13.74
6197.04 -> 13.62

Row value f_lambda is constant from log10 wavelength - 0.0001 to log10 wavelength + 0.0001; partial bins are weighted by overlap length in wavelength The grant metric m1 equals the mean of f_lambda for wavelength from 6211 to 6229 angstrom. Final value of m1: 14.8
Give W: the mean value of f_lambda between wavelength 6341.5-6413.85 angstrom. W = 15.8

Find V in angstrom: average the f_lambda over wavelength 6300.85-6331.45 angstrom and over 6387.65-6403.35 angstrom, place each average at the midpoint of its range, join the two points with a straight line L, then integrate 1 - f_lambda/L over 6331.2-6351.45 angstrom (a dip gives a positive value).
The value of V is 0.7 angstrom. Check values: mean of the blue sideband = 15.8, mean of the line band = 15.1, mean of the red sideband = 15.4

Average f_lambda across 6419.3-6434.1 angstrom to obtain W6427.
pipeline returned 15.1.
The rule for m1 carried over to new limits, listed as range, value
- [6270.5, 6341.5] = 15.4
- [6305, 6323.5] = 15.5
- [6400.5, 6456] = 15.4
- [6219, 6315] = 15.2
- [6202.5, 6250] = 15.2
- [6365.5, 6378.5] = 16.3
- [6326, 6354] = 15.5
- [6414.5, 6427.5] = 15.6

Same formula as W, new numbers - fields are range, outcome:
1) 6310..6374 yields 15.7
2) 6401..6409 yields 16.2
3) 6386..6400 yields 15.2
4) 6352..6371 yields 15.8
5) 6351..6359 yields 16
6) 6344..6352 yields 15.6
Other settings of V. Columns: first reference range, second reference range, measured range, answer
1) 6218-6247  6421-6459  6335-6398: -1.6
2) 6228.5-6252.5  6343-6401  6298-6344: 0.6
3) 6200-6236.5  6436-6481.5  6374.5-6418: -1.4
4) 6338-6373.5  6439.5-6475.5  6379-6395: 0.0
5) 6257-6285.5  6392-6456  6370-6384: -1.3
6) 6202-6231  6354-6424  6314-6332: -0.6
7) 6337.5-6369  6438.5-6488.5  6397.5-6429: -0.6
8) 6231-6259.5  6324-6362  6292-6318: -0.1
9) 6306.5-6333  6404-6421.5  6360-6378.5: -0.3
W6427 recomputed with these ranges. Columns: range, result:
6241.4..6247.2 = 15.6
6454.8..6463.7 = 15.9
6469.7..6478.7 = 16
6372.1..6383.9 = 16.7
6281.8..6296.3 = 15.5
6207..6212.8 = 14.7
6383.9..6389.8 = 15.7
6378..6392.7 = 15.9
